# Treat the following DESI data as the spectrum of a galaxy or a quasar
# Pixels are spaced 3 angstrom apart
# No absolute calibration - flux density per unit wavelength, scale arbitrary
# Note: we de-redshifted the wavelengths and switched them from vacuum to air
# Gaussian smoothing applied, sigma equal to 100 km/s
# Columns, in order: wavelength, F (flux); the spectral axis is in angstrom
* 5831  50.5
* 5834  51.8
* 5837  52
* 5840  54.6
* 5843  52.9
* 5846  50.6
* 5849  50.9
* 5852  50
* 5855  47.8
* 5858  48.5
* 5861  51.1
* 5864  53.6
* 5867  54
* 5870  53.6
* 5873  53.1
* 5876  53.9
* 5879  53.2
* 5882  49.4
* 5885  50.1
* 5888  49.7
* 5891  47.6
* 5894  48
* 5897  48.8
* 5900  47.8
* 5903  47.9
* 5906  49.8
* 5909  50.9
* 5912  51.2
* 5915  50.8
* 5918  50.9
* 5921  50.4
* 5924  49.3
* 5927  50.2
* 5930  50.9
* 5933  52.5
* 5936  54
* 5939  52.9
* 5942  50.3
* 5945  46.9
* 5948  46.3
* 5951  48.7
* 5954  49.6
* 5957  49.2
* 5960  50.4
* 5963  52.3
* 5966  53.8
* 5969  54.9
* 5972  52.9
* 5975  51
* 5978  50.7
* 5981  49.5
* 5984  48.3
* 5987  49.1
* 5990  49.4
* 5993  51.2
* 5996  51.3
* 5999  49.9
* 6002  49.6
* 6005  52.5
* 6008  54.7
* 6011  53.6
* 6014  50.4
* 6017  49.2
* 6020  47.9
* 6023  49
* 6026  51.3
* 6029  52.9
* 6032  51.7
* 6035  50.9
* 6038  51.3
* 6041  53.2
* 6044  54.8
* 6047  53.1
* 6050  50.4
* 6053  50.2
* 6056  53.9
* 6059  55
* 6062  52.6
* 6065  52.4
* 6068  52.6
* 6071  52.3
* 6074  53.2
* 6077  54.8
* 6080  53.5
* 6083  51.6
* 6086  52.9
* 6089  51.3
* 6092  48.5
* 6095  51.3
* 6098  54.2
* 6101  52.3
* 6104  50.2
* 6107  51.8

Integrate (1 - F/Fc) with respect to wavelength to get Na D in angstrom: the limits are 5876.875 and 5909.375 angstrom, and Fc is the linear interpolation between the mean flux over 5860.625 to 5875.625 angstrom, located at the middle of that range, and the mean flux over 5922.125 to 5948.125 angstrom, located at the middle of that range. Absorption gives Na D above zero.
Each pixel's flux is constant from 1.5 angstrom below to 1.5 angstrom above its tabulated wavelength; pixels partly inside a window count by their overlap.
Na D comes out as 1.8 angstrom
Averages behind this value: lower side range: 53.3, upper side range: 50.6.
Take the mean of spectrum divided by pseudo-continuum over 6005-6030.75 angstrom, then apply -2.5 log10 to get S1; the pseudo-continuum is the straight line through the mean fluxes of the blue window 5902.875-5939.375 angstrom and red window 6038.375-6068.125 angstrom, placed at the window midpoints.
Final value 0.02 mag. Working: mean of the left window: 51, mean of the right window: 52.8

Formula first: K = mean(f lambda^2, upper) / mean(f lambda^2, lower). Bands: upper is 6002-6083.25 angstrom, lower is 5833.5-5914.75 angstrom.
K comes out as 1.1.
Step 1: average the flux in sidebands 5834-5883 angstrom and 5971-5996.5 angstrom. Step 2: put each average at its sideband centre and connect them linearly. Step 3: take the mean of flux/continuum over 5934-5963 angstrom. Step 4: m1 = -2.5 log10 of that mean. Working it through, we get 0.02 mag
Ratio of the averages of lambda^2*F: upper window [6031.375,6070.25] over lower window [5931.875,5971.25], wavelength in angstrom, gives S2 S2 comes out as 1.1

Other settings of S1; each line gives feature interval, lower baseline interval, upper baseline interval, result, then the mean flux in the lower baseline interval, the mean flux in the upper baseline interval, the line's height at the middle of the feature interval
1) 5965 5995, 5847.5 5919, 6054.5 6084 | 0.019 mag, 50.5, 53.2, 51.9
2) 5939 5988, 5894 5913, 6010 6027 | -0.014 mag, 49.2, 50.1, 49.7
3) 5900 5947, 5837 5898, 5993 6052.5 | 0.016 mag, 51.1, 51.4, 51.2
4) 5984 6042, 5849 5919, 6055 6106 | 0.019 mag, 50.5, 52.5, 51.8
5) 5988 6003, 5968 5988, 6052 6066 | 0.022 mag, 50.9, 52.9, 51.3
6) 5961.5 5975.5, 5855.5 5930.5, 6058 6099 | -0.037 mag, 50.5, 52.5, 51.4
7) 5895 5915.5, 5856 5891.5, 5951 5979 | 0.044 mag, 51.5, 51.5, 51.5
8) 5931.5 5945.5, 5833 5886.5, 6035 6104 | 0.007 mag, 51.7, 52.4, 52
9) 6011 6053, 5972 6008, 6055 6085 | 0.013 mag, 50.5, 53.2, 51.9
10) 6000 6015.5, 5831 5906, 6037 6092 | 0.000 mag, 50.8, 52.6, 52.1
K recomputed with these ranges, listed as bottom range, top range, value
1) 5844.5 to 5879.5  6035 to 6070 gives 1.09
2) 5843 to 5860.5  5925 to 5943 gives 1.07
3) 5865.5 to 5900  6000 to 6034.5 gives 1.05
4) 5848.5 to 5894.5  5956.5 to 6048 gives 1.05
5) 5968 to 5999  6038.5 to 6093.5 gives 1.06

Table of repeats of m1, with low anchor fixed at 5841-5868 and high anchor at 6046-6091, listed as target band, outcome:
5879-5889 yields 0.02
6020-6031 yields 0.03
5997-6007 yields 0.03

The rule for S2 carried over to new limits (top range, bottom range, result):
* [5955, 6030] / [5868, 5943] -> 1.04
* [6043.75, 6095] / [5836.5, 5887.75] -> 1.09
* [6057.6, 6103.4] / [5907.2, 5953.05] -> 1.10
